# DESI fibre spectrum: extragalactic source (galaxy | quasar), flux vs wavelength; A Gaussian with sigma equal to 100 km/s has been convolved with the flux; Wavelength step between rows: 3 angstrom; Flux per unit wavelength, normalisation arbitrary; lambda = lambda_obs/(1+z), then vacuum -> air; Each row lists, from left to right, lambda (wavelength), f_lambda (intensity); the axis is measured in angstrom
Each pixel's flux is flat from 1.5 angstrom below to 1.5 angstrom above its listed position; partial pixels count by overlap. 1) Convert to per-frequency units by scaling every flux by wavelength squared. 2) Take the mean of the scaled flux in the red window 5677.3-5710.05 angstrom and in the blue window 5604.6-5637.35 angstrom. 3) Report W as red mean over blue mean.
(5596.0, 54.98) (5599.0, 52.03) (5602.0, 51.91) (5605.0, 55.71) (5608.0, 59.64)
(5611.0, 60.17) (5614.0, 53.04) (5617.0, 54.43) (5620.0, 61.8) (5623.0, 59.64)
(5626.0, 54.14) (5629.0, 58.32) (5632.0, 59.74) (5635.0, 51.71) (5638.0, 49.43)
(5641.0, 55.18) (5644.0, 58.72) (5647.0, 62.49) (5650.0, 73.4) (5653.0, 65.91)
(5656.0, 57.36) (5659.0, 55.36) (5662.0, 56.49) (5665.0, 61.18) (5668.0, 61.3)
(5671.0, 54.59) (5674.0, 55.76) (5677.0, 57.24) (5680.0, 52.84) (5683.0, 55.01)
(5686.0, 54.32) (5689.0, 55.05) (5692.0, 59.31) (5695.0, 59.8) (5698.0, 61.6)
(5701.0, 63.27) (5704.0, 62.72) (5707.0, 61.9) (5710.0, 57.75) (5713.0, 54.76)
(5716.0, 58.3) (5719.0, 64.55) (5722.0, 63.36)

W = 1.1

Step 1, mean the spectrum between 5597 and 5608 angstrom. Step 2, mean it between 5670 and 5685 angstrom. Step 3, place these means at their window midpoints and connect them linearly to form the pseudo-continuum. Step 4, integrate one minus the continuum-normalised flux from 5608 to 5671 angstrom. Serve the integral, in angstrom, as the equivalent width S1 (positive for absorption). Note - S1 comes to -4.4 angstrom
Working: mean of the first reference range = 54.2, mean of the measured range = 58.4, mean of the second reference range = 55.1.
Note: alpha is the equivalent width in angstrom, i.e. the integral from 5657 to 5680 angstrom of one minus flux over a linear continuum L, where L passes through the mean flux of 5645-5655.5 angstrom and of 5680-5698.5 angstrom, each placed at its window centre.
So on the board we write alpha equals 1.7 angstrom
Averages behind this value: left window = 65.9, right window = 56.9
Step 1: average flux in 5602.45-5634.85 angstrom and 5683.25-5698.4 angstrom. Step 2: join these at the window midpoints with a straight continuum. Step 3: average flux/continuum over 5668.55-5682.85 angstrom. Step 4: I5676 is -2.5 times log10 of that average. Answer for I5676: 0.04 mag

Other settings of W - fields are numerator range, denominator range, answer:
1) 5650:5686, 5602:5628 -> 1.04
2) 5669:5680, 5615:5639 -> 1.01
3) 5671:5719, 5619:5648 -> 1.04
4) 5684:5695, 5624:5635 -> 1.02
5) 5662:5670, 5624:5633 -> 1.06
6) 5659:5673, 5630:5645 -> 1.07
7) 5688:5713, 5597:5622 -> 1.10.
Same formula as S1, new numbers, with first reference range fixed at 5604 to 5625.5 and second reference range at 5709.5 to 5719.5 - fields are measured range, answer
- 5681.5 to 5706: -0.30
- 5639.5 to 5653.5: -1.22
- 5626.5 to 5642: 0.80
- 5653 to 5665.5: -0.07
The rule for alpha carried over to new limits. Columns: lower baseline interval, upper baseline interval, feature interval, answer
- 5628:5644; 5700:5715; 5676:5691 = 0.86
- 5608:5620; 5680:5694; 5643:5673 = -2.32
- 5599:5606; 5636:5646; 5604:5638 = -1.79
